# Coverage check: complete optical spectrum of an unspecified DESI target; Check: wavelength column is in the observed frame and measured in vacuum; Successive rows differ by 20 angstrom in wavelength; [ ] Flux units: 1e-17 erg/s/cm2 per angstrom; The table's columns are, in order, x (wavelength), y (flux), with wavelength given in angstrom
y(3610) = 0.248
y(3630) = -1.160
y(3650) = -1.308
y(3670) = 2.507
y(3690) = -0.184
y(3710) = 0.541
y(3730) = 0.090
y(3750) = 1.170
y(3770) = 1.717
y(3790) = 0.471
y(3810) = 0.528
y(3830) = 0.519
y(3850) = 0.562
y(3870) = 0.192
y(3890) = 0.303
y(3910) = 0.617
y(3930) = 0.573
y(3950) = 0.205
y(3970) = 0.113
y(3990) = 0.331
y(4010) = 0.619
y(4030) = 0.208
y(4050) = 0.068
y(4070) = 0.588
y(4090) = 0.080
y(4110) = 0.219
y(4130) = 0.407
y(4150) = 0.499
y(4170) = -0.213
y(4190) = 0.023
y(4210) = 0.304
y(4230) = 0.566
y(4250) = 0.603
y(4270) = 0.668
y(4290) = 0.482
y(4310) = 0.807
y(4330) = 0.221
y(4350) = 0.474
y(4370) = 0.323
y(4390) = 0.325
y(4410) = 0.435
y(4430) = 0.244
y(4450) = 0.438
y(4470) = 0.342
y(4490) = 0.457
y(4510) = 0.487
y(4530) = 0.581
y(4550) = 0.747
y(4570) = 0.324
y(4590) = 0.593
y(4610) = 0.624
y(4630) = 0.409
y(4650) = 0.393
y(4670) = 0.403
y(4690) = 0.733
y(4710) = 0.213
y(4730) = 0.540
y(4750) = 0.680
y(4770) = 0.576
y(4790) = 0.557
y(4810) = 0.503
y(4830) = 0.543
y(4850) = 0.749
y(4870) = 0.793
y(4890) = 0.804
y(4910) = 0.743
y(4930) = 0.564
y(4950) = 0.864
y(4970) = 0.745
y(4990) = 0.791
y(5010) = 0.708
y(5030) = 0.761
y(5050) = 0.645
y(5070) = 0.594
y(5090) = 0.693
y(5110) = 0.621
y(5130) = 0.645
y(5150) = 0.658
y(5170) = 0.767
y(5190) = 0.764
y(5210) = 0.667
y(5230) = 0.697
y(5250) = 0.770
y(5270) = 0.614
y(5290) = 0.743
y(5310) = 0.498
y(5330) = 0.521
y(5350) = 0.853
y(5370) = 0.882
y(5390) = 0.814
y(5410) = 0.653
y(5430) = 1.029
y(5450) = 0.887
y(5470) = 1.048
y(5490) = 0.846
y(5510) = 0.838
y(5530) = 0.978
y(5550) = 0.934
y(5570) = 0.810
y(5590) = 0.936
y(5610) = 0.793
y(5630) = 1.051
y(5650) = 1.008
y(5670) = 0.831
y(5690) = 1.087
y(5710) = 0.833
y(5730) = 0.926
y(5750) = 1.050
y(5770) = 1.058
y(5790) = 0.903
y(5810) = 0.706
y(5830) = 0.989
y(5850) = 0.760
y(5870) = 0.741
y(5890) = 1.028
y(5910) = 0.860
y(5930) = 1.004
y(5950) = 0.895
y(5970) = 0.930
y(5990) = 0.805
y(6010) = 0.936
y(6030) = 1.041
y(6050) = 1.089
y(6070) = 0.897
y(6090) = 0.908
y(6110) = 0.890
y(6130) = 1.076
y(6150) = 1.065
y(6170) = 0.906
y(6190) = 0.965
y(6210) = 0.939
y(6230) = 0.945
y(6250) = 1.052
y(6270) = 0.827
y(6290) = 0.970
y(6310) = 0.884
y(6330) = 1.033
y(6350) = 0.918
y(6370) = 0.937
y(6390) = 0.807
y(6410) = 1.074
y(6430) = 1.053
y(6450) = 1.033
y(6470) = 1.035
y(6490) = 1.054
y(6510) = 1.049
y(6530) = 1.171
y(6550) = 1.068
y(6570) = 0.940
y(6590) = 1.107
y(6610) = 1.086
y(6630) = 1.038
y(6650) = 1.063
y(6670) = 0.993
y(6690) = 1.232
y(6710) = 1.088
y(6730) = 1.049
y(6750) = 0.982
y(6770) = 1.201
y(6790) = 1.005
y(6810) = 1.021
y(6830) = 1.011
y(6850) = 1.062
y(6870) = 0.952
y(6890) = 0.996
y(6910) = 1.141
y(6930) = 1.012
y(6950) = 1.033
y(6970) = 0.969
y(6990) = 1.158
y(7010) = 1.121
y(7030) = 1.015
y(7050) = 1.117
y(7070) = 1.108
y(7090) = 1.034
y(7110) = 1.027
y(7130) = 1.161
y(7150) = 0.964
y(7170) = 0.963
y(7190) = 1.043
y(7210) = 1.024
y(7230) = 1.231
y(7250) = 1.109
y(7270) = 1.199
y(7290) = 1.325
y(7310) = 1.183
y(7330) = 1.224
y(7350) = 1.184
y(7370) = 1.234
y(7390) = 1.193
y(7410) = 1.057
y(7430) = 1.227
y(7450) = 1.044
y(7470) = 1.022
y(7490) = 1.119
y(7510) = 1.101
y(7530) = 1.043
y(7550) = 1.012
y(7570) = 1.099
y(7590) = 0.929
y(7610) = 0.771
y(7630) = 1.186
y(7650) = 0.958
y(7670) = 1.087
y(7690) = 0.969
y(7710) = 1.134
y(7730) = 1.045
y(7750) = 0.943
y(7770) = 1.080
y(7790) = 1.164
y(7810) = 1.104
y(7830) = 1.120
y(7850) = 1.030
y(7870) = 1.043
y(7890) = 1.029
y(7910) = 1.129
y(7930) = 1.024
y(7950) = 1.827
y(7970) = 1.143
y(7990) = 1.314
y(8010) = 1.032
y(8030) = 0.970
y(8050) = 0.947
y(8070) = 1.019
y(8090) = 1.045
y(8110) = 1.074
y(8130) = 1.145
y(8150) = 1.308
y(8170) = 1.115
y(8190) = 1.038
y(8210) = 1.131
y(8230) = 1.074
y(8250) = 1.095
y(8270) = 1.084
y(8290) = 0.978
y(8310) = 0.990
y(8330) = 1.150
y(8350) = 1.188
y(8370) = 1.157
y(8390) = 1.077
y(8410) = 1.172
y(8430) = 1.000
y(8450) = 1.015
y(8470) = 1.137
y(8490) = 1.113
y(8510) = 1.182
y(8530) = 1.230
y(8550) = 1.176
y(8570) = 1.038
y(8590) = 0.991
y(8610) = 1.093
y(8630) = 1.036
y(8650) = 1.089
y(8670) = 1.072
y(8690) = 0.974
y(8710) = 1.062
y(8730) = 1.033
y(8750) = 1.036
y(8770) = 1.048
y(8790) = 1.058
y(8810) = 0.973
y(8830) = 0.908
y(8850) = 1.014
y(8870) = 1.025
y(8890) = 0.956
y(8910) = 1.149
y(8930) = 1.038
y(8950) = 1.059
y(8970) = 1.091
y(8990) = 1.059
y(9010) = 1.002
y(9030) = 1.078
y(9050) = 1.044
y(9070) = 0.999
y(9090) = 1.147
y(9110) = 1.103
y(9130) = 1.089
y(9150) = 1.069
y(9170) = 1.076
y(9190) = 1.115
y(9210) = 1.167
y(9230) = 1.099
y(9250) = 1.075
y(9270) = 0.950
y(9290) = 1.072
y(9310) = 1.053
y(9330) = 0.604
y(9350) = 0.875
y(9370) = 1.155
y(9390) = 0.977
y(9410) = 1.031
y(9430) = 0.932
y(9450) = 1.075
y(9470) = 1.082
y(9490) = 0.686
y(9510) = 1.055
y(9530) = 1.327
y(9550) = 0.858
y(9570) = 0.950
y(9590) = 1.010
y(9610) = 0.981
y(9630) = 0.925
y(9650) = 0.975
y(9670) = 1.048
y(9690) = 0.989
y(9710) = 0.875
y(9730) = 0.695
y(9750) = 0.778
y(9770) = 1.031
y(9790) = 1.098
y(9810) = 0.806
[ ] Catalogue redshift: 0.21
